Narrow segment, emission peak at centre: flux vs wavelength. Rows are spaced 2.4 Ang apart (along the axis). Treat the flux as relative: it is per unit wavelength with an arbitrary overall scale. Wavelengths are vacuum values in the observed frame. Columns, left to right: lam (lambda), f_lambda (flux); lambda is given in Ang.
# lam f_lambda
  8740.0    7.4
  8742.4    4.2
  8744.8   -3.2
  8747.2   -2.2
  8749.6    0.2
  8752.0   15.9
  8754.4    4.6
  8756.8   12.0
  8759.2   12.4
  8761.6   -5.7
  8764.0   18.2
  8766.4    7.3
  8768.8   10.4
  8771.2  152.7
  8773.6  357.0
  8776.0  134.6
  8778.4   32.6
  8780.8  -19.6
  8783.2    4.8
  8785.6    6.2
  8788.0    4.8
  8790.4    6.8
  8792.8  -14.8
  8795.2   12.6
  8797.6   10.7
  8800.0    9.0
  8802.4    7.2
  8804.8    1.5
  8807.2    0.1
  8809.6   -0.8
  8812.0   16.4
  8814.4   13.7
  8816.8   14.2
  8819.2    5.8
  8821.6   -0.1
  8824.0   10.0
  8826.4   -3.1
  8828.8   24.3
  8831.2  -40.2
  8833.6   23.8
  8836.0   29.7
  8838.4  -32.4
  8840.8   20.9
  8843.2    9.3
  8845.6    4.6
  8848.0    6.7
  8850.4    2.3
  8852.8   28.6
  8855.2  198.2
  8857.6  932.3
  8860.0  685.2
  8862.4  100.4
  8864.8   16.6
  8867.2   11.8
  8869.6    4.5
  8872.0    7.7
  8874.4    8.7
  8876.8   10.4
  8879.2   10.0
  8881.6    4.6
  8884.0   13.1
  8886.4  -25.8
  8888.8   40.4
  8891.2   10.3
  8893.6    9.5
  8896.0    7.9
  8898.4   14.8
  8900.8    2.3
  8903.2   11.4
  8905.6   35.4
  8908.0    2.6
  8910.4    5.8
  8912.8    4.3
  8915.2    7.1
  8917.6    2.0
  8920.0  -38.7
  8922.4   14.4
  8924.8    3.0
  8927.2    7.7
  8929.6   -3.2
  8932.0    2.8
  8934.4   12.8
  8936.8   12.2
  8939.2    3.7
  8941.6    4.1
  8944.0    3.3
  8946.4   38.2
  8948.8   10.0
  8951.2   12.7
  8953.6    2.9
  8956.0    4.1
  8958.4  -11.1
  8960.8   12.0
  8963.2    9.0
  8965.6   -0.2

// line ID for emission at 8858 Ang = [O III] 5007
